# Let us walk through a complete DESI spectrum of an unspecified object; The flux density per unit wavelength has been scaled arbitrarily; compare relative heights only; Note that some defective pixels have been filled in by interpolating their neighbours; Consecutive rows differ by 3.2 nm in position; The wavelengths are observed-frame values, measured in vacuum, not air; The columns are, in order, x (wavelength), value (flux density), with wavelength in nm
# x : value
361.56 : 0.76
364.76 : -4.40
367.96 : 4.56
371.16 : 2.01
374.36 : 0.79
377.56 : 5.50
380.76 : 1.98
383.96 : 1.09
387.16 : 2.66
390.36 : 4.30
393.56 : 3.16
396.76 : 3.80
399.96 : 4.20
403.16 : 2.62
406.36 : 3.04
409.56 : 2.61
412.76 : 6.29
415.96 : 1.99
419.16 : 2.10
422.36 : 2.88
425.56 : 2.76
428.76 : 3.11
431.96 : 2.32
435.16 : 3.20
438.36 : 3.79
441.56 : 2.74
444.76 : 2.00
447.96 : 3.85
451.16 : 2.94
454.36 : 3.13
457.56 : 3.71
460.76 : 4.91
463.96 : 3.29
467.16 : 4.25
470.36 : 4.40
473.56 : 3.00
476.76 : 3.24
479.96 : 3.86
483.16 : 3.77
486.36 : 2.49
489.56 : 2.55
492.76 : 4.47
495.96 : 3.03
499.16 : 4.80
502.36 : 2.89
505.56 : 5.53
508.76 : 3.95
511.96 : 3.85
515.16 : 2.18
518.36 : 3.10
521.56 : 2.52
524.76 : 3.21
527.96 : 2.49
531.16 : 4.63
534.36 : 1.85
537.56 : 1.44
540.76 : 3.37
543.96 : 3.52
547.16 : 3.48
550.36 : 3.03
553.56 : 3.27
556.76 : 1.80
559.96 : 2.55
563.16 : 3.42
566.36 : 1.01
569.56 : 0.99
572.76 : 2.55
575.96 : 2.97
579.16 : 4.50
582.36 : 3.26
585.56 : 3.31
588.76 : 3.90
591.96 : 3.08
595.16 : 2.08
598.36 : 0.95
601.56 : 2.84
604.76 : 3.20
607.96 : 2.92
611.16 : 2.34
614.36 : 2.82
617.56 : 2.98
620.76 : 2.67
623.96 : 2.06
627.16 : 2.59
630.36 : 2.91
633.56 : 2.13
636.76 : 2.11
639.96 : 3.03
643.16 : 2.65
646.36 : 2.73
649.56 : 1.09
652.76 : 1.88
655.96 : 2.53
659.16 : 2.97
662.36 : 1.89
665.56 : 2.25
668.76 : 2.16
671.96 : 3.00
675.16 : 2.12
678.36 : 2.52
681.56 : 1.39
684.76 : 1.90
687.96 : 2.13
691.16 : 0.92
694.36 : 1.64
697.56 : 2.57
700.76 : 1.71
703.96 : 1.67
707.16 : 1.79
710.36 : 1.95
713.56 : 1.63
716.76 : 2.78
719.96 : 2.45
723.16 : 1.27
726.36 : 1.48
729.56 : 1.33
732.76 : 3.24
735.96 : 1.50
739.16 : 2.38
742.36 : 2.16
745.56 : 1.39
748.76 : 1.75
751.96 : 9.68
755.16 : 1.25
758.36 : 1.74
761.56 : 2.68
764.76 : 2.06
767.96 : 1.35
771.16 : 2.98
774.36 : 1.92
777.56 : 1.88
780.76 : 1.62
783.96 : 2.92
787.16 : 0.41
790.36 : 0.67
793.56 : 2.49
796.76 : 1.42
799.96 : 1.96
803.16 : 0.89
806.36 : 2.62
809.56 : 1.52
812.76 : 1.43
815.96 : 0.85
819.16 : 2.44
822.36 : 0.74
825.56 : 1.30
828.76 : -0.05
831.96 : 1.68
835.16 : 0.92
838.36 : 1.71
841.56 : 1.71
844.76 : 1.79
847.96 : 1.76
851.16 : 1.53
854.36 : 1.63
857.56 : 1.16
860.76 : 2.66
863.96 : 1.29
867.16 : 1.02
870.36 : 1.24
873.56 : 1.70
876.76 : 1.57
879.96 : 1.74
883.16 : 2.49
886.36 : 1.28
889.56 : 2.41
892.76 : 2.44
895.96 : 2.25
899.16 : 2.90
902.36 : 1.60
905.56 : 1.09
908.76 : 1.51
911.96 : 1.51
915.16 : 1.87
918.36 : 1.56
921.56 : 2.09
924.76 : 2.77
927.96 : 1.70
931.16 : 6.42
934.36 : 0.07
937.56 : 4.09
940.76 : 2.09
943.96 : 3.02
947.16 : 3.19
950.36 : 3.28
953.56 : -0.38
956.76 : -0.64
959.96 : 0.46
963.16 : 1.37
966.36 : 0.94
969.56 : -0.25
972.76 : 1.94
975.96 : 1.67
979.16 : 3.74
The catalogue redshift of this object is 0.146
